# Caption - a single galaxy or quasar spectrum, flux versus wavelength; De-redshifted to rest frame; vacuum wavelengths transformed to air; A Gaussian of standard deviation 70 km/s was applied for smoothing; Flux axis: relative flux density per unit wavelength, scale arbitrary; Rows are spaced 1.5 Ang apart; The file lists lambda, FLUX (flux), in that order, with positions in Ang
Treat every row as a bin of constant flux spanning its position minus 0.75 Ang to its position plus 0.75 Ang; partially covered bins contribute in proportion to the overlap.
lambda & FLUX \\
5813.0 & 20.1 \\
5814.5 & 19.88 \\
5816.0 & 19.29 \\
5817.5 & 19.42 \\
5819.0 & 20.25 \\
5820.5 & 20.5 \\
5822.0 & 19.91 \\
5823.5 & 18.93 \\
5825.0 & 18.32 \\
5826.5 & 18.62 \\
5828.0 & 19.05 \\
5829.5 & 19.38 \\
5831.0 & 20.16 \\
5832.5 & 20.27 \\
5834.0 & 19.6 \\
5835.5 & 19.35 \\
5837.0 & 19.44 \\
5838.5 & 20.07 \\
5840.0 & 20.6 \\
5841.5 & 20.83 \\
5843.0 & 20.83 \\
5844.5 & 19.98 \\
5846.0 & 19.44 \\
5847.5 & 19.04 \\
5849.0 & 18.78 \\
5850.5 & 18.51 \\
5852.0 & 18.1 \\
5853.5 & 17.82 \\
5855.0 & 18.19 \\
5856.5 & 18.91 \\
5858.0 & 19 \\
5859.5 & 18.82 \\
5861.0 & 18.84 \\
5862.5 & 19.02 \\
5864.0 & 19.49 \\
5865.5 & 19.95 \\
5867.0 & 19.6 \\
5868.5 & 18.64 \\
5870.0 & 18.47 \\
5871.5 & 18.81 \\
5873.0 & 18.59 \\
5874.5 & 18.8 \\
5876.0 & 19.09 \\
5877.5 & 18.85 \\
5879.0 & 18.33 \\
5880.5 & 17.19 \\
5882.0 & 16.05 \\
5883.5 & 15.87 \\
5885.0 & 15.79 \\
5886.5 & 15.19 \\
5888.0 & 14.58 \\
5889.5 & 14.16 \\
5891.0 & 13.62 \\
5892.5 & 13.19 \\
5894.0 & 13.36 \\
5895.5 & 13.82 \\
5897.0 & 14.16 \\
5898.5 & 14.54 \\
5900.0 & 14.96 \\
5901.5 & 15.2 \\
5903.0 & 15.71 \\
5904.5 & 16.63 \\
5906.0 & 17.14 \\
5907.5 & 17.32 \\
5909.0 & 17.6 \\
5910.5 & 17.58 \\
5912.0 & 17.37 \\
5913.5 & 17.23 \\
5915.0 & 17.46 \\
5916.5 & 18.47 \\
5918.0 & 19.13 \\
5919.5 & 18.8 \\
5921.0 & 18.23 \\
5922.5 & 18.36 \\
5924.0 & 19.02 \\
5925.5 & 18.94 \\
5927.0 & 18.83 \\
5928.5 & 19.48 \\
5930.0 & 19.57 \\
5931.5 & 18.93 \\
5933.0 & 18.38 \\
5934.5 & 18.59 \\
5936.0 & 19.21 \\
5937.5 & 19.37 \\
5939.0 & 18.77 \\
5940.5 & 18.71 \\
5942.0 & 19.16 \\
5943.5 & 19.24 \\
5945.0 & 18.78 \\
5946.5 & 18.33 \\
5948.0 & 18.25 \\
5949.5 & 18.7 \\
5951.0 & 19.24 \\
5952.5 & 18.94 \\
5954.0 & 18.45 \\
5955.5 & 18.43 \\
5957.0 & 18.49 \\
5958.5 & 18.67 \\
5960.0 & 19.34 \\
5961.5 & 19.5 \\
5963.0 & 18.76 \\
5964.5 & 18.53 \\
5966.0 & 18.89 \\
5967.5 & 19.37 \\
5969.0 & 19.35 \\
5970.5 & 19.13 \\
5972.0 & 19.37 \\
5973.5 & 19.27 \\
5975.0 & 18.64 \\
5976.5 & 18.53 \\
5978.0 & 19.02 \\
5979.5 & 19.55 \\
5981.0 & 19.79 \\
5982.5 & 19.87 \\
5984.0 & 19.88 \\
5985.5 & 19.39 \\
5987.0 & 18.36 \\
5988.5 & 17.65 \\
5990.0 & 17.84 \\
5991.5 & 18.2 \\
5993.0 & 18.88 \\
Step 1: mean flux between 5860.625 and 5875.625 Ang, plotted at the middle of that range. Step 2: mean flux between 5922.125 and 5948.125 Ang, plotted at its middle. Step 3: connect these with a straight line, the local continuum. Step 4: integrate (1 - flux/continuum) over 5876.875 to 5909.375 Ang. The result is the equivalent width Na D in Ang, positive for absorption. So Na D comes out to 5.8 Ang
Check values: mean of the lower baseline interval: 19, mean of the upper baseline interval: 18.9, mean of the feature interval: 15.6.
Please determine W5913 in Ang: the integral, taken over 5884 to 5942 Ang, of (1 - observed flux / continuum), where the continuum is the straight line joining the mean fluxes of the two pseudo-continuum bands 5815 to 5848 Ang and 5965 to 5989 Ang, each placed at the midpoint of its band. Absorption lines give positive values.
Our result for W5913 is 6.9 Ang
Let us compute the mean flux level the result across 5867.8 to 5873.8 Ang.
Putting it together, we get 18.6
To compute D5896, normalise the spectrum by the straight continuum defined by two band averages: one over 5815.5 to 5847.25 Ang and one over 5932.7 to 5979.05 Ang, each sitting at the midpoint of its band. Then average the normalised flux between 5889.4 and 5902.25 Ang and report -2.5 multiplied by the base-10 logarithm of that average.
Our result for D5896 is 0.34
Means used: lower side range 19.7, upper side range 18.9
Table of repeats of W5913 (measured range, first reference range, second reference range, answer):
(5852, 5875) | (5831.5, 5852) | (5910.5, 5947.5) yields 0.7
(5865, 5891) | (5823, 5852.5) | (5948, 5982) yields 2.6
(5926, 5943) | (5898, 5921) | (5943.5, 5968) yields -0.9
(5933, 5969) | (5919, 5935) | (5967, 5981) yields 0.3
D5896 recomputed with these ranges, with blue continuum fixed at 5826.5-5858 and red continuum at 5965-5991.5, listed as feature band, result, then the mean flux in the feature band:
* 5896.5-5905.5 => 0.25 mag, 15.3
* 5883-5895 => 0.31 mag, 14.4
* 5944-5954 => 0.02 mag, 18.7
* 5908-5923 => 0.07 mag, 18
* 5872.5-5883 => 0.07 mag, 18.1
